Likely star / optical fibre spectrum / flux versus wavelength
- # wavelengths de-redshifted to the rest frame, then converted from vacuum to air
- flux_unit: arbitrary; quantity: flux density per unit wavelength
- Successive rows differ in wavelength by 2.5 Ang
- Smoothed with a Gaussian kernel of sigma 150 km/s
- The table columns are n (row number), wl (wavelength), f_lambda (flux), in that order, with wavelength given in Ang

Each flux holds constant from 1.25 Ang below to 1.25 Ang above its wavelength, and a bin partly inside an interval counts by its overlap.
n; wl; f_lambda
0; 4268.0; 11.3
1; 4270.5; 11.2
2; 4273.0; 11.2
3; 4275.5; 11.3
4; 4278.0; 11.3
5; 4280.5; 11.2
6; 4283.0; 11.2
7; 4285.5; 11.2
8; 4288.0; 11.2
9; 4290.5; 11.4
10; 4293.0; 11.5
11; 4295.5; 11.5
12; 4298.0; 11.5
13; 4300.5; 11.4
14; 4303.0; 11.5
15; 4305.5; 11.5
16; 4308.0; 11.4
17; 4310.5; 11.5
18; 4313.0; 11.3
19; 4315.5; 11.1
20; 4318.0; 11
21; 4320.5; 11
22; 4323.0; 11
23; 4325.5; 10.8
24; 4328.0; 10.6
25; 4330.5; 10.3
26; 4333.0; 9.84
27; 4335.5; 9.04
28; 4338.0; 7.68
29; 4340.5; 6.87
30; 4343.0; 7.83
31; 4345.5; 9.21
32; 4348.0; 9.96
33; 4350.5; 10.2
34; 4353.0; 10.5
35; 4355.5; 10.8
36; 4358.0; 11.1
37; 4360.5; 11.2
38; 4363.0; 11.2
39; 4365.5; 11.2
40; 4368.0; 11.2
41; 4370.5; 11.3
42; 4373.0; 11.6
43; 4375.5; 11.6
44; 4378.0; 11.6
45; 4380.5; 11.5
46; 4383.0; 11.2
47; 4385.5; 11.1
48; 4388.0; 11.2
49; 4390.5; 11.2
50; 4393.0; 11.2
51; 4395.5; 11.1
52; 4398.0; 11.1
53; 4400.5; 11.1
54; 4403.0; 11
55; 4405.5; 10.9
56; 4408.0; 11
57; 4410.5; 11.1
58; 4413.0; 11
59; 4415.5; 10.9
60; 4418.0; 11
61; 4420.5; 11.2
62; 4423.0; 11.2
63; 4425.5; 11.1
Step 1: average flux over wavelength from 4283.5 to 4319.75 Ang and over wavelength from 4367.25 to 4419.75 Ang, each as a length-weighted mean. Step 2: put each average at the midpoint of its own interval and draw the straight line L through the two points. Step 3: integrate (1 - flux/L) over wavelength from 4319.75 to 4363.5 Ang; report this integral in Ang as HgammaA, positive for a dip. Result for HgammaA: 5.3 Ang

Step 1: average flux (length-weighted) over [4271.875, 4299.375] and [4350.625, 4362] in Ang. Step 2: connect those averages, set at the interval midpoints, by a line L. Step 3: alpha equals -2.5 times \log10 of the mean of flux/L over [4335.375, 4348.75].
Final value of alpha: 0.30 mag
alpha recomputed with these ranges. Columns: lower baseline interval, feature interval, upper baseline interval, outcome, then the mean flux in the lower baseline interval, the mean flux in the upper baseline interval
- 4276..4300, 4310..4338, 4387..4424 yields 0.07 mag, 11.3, 11.1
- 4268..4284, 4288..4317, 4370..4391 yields -0.01 mag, 11.2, 11.4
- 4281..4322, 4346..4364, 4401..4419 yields 0.05 mag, 11.3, 11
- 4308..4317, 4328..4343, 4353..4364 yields 0.25 mag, 11.3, 11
